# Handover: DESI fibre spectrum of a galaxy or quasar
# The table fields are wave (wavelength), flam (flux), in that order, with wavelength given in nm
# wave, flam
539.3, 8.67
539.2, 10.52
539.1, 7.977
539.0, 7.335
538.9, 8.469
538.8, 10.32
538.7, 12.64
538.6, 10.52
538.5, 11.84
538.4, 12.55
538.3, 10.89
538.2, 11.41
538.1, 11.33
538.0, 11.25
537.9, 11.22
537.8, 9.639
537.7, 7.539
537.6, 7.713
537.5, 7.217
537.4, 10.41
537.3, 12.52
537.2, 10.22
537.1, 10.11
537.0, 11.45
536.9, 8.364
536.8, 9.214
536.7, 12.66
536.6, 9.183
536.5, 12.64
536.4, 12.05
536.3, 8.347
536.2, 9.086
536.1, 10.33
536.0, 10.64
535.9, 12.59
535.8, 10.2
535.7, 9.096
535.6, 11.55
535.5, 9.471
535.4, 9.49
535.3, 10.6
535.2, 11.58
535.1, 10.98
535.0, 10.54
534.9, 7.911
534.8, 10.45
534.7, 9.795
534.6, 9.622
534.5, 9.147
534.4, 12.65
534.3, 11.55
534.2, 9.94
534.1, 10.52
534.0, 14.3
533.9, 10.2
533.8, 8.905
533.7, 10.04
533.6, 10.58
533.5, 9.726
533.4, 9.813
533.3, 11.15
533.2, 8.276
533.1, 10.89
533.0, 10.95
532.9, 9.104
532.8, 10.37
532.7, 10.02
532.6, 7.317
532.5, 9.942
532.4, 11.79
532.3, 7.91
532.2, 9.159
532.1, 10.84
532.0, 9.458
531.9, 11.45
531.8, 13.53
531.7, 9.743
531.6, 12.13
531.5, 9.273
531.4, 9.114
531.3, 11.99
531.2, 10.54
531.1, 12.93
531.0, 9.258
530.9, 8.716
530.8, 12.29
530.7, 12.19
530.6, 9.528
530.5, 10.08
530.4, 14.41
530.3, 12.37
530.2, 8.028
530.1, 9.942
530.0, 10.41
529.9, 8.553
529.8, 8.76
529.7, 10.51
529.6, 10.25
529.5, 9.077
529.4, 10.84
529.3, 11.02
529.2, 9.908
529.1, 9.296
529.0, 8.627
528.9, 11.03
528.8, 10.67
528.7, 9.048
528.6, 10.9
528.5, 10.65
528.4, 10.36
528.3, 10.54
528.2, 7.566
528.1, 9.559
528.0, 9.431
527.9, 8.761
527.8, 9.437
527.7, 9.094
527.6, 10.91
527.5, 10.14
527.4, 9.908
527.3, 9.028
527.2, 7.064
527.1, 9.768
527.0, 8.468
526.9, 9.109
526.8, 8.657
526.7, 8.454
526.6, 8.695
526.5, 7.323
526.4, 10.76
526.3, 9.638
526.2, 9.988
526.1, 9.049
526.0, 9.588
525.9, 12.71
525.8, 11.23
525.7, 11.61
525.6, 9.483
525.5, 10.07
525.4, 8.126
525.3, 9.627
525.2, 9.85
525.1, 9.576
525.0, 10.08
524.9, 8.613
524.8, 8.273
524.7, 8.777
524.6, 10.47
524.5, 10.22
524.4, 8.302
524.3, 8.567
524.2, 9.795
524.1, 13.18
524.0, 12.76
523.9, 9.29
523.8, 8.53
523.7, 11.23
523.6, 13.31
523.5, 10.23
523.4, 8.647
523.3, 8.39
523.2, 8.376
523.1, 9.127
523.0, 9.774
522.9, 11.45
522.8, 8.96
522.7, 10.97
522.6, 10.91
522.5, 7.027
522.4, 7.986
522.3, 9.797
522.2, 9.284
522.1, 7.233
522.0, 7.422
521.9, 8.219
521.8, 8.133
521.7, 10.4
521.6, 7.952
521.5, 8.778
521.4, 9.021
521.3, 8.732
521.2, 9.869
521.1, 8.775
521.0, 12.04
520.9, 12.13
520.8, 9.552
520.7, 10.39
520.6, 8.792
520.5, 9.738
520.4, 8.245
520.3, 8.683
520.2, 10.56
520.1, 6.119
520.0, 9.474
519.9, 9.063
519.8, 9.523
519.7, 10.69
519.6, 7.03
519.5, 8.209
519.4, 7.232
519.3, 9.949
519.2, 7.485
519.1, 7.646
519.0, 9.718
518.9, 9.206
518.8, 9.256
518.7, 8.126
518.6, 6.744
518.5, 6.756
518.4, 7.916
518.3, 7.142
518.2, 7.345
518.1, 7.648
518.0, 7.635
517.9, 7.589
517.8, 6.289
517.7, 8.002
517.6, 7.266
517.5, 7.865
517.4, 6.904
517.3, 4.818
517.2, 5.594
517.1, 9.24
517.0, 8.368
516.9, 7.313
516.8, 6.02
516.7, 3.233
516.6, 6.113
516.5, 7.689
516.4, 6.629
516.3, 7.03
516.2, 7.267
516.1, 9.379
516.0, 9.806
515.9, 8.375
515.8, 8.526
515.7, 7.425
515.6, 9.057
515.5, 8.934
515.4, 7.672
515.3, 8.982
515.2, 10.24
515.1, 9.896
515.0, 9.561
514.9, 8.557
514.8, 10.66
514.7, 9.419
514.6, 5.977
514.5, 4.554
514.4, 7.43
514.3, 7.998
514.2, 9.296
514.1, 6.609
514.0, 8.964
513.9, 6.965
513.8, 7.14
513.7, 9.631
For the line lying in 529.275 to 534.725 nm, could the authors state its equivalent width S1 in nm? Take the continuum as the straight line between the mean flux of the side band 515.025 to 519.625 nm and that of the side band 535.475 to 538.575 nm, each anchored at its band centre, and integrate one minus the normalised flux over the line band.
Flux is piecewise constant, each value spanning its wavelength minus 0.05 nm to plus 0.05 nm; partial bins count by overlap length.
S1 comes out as -0.36 nm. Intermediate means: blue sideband 7.77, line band 10.4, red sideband 10.4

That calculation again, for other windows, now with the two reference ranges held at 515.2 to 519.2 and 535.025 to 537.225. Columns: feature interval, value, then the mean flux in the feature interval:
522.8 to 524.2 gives -0.275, 10.3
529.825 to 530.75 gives -0.094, 10.6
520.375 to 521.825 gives -0.236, 9.55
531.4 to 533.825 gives -0.040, 10.1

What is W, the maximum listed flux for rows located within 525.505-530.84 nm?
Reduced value 14.41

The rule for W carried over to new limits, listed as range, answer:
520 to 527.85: 13.31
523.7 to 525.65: 13.18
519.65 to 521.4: 12.13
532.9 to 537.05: 14.3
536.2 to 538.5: 12.66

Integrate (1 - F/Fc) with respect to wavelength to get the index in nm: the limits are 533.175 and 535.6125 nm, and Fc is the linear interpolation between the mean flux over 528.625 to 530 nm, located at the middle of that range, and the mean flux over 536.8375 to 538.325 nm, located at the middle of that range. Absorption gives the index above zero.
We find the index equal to -0.09 nm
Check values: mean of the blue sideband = 9.86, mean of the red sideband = 10.1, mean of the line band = 10.4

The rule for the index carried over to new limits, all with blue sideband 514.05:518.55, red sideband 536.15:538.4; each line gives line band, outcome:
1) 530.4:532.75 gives -0.23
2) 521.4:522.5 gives -0.01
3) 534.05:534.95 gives -0.02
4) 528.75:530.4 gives -0.14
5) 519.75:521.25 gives -0.24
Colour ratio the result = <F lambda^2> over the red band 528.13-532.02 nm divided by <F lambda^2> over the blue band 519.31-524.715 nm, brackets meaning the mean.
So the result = 1.14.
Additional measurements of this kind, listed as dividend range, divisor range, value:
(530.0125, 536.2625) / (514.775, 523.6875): 1.29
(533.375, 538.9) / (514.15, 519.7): 1.43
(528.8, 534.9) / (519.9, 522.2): 1.18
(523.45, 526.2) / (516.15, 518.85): 1.46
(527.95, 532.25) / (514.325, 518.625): 1.42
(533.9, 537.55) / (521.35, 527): 1.15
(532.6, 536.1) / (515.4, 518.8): 1.49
